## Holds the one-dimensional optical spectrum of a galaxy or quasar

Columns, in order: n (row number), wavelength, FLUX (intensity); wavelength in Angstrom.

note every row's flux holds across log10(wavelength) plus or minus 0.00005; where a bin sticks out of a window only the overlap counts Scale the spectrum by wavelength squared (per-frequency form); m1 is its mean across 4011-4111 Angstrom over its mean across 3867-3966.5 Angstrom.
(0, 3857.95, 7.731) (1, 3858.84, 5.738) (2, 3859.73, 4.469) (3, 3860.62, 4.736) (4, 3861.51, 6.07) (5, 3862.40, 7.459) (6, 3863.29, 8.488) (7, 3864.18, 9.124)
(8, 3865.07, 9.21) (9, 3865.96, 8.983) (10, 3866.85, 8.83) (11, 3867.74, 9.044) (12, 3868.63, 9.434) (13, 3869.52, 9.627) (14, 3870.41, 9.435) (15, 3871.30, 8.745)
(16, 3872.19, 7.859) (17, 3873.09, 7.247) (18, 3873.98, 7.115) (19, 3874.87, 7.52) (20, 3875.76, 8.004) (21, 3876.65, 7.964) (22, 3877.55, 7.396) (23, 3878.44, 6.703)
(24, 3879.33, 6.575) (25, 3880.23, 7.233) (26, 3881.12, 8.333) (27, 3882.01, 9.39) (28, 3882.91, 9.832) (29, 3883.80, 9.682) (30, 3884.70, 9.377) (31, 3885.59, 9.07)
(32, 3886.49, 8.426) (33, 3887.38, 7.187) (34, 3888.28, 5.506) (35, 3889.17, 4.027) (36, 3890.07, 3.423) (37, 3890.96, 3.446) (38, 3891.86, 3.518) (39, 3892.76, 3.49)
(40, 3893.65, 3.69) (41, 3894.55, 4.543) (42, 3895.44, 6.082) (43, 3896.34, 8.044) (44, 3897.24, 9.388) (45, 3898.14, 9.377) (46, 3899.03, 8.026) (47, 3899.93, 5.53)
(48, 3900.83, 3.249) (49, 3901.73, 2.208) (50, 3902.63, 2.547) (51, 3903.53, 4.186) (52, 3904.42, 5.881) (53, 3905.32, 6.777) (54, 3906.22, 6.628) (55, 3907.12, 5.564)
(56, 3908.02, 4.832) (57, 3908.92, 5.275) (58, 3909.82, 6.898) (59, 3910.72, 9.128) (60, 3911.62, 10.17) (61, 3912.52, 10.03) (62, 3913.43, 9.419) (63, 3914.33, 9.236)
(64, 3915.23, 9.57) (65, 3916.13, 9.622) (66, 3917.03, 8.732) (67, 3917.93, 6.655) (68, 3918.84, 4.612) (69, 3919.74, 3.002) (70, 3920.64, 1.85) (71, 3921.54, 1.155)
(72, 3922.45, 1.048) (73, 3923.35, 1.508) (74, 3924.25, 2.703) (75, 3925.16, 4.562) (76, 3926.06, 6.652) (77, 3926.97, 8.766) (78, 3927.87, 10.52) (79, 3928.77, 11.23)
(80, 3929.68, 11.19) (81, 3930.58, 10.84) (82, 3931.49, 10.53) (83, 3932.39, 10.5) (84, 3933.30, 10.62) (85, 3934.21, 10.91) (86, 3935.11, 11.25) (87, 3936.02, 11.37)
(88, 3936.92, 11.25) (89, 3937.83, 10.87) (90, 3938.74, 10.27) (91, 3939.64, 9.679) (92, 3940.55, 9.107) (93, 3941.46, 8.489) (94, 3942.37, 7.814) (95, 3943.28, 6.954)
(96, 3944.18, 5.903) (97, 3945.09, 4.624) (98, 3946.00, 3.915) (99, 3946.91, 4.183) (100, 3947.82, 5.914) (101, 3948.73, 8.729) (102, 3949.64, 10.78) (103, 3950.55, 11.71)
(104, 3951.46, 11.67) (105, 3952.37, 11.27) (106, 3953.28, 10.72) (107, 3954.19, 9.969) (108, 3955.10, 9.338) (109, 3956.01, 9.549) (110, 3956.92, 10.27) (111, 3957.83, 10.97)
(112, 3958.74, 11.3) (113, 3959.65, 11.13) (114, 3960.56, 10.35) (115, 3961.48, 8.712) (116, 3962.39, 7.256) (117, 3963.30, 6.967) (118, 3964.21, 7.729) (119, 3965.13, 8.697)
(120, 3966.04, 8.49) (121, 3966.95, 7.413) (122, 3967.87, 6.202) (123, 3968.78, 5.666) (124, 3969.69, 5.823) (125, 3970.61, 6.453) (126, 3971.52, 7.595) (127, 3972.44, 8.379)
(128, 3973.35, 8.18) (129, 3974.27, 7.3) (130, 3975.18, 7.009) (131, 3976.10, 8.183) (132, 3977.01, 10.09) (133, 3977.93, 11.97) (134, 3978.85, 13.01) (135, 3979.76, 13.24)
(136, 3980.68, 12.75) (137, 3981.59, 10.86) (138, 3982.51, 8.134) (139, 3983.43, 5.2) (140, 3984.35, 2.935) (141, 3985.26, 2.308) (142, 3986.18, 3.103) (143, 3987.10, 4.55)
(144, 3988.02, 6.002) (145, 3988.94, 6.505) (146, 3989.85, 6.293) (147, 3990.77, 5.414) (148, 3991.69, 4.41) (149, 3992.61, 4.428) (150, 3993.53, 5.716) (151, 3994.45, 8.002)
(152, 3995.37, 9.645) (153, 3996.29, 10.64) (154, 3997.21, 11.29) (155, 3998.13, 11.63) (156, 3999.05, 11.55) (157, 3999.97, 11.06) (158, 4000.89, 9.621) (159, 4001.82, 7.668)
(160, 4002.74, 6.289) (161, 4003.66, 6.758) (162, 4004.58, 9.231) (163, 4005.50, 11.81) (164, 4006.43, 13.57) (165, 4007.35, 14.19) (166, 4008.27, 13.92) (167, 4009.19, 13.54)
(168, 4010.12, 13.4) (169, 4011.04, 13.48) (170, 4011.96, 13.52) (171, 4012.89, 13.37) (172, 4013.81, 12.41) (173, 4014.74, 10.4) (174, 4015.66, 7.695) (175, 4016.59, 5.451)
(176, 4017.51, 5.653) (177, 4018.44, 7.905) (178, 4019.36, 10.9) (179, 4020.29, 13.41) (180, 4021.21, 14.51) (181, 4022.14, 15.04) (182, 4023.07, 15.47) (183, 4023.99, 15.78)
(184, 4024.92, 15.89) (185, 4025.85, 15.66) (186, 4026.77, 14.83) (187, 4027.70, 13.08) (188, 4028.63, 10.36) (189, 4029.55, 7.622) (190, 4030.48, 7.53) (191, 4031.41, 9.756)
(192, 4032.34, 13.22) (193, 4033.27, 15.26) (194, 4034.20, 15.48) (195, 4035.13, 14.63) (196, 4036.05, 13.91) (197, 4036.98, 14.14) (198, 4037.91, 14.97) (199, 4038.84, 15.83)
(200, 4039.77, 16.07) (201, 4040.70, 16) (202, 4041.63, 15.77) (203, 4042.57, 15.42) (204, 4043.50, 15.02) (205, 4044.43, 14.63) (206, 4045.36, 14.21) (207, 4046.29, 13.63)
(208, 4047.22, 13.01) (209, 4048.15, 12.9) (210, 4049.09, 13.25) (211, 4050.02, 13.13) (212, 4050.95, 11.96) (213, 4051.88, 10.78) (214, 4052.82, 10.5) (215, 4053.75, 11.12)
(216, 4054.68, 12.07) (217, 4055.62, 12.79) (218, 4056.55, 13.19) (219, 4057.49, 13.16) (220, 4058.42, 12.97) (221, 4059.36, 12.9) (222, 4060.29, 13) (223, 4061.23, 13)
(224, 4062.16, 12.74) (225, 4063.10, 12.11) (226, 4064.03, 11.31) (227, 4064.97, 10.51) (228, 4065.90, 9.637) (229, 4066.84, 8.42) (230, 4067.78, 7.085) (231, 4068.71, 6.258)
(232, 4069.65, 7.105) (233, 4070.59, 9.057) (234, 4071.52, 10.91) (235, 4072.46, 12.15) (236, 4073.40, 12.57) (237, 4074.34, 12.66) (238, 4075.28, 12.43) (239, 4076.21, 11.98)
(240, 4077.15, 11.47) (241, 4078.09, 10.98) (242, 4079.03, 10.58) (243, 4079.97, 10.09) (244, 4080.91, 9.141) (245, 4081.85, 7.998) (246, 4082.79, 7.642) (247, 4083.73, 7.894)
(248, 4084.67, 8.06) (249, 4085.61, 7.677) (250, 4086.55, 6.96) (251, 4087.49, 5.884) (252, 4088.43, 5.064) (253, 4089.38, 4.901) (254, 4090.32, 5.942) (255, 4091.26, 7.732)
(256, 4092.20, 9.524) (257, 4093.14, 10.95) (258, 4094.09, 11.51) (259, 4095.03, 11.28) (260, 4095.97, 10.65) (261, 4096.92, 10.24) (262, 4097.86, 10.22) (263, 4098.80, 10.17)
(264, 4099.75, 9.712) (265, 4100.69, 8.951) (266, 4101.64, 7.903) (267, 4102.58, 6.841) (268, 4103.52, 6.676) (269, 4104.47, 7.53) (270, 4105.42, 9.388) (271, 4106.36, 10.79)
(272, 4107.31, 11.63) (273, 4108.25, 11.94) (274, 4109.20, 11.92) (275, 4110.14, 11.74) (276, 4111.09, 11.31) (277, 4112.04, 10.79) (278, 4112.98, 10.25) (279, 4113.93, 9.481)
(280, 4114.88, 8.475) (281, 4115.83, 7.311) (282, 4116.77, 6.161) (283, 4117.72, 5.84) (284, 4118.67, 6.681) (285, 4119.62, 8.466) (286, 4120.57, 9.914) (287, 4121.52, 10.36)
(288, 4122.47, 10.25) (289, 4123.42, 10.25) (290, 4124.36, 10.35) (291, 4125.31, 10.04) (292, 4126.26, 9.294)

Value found 1.6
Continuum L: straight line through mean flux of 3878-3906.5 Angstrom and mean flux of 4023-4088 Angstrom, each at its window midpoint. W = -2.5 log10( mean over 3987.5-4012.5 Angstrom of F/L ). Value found 0.048 mag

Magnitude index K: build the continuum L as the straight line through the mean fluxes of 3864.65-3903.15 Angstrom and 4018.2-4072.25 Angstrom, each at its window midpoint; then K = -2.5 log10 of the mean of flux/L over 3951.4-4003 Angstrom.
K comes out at 0.22 mag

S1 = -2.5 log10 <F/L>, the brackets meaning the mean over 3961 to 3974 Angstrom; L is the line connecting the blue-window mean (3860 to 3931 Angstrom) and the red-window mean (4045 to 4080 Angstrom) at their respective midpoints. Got 0.20 mag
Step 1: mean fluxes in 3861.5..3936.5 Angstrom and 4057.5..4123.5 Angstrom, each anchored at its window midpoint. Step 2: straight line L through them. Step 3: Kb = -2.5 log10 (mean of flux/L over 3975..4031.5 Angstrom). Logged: -0.16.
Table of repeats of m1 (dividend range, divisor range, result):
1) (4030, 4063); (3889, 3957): 1.93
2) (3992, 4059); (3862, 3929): 1.89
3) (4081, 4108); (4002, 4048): 0.70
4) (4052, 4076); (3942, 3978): 1.41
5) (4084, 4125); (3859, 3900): 1.38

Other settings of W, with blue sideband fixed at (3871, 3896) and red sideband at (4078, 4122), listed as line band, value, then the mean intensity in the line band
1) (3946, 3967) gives -0.21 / 9.19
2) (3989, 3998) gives 0.07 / 7.44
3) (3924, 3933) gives -0.22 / 8.91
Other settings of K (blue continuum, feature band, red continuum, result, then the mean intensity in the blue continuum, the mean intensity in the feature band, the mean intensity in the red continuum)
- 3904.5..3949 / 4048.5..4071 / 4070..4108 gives -0.233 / 7.55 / 11.2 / 9.35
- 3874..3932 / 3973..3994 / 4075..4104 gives 0.051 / 6.69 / 7.28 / 8.91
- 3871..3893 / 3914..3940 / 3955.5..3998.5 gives -0.055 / 7.1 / 7.95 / 8.03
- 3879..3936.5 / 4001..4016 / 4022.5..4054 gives 0.071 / 6.95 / 11.3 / 13.6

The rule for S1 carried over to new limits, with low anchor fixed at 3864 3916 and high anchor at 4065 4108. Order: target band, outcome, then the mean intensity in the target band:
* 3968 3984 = -0.084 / 8.72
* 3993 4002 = -0.171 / 9.7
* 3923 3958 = -0.156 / 8.91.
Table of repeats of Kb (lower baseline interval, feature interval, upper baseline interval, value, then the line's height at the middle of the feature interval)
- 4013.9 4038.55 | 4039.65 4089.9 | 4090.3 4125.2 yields -0.01 mag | 11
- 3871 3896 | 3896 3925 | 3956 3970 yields 0.22 mag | 7.41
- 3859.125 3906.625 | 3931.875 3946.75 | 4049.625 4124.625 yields -0.15 mag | 7.75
